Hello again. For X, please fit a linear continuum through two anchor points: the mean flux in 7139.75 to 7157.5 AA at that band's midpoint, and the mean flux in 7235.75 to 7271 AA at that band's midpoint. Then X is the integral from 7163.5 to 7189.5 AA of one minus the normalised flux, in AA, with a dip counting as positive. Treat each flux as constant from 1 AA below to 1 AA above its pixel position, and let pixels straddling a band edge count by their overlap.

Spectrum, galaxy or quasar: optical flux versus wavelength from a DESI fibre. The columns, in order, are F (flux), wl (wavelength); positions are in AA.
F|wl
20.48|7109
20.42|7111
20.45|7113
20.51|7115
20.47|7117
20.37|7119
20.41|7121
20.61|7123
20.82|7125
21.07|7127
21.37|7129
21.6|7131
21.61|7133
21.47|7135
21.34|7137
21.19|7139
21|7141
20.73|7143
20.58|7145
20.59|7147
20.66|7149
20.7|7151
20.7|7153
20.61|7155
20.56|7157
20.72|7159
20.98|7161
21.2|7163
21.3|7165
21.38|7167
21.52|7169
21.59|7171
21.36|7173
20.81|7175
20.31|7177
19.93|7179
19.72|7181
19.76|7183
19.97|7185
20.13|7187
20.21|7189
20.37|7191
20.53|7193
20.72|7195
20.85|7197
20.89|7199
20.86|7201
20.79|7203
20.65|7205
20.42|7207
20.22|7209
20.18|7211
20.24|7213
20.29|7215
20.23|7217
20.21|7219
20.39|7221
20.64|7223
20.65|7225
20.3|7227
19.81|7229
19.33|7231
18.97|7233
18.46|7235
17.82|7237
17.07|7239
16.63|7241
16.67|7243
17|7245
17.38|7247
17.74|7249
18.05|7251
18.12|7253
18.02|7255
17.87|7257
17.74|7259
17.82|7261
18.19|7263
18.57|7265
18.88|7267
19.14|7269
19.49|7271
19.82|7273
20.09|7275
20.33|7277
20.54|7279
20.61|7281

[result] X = -0.9 AA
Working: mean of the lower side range 20.7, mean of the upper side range 17.9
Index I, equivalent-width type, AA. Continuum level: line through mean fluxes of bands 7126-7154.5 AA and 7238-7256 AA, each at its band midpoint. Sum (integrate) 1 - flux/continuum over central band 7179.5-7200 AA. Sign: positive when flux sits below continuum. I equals -1.0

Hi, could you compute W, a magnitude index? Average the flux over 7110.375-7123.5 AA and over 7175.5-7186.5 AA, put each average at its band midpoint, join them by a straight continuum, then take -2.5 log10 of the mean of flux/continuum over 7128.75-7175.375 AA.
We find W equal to -0.046 mag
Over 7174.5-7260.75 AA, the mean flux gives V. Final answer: 19.4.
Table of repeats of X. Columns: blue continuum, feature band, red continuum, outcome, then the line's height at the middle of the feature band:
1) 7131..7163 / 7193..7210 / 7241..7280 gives -0.8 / 19.7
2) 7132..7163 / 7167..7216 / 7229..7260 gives -2.5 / 19.5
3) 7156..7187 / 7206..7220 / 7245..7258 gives -0.8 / 19.2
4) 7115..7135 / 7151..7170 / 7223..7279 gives -0.7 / 20.3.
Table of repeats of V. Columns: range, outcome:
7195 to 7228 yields 20.5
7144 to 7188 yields 20.7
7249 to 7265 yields 18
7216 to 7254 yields 18.7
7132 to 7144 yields 21.2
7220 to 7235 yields 19.9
